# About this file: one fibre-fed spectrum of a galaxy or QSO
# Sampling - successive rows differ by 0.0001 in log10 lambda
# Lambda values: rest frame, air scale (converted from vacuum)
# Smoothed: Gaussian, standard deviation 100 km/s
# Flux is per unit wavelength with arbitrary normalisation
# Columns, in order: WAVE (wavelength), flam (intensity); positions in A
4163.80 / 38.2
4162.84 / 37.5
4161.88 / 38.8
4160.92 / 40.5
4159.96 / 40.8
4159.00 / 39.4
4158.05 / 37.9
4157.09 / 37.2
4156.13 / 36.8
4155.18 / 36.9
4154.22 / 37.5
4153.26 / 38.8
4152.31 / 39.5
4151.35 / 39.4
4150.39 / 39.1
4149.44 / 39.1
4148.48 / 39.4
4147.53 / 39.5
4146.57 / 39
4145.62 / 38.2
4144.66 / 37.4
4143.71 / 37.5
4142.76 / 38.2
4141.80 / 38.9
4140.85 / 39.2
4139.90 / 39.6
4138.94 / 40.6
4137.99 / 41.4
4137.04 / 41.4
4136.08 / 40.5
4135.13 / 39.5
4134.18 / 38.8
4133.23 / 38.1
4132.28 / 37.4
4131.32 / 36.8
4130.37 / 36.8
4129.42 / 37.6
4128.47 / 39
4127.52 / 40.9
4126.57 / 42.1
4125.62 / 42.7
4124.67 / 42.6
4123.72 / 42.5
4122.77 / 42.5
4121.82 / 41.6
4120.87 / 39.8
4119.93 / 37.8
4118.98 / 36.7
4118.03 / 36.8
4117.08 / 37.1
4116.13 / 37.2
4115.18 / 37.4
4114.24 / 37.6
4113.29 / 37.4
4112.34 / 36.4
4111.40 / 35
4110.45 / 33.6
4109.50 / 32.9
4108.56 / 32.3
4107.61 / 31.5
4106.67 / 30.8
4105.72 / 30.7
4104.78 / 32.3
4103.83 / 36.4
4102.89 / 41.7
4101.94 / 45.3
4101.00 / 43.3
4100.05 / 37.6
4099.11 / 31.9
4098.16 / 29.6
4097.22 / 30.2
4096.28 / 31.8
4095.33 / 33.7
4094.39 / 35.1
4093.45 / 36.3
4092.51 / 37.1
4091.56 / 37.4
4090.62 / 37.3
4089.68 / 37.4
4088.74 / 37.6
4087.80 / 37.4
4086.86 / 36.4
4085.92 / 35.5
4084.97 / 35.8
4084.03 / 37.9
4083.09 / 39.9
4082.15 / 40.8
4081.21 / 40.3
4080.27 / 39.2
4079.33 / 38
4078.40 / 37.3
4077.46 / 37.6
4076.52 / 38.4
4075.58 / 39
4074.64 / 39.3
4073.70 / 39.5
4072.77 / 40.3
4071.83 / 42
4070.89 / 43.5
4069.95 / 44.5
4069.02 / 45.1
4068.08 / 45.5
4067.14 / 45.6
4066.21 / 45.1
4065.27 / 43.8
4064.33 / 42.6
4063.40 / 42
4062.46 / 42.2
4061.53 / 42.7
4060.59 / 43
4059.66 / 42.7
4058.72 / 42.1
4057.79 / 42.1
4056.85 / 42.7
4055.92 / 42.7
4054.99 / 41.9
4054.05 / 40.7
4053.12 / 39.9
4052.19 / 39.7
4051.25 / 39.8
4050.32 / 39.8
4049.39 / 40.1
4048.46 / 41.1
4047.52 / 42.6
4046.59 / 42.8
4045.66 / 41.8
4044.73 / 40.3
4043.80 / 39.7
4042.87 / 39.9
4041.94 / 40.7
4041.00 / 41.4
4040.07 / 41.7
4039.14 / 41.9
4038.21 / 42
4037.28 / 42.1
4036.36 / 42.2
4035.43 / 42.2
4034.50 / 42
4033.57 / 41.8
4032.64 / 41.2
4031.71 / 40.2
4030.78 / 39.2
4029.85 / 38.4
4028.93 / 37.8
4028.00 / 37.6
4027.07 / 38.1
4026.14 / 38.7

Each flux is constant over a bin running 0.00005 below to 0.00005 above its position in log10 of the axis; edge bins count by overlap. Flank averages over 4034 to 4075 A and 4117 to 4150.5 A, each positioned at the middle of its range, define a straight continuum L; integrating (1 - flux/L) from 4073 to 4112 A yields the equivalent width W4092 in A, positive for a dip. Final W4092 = 4.2 A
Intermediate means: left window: 42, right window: 39.4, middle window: 36.4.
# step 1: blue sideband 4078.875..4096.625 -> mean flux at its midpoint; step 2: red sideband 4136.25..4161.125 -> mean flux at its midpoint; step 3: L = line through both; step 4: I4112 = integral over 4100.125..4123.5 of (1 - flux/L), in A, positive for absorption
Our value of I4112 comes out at 0.6 A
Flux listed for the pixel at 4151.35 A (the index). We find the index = 39.4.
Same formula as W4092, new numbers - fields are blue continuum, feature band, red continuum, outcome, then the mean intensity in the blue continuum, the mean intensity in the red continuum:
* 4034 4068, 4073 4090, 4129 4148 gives 1.1 A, 41.9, 38.8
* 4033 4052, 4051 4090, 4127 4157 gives -0.1 A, 41.3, 38.8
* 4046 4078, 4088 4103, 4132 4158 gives 1.6 A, 41.8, 38.8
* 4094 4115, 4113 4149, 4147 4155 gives -1.9 A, 34.9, 38.9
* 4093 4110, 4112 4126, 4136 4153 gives -1.0 A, 34.6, 39.3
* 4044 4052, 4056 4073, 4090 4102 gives -1.8 A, 40.9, 35.6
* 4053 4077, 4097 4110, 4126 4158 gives 1.8 A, 42.3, 38.8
